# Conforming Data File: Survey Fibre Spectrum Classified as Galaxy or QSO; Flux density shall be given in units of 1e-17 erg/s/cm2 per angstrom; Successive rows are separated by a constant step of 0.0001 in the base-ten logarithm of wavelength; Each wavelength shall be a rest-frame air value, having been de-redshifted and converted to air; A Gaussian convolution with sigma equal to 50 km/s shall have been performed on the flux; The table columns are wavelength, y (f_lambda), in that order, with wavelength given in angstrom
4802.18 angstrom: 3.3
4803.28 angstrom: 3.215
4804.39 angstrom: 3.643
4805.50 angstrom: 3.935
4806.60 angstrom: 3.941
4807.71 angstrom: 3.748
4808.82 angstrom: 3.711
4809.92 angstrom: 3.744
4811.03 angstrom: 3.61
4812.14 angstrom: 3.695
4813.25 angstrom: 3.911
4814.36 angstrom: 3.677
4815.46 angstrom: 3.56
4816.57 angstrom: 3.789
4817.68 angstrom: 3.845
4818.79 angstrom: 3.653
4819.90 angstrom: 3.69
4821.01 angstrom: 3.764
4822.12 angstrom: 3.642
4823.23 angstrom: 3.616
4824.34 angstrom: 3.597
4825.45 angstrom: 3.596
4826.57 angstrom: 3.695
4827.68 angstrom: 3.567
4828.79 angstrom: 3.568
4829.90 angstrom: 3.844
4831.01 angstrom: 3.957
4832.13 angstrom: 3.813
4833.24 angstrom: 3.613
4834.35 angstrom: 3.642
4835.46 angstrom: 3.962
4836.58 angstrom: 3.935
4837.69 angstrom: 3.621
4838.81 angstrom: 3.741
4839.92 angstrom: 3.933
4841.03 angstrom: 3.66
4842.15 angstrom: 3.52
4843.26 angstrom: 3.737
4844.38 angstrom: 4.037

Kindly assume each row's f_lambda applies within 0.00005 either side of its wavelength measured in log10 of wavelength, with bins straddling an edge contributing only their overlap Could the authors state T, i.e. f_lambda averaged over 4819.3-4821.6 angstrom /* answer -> 3.72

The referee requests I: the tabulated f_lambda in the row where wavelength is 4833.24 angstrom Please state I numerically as 3.613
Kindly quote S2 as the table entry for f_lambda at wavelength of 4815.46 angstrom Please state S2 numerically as 3.56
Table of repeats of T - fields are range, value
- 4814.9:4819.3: 3.72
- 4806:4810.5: 3.79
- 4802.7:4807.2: 3.68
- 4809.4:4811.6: 3.67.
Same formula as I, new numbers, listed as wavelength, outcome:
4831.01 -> 3.957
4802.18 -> 3.3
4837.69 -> 3.621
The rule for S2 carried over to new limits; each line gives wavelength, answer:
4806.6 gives 3.941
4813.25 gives 3.911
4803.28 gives 3.215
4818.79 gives 3.653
